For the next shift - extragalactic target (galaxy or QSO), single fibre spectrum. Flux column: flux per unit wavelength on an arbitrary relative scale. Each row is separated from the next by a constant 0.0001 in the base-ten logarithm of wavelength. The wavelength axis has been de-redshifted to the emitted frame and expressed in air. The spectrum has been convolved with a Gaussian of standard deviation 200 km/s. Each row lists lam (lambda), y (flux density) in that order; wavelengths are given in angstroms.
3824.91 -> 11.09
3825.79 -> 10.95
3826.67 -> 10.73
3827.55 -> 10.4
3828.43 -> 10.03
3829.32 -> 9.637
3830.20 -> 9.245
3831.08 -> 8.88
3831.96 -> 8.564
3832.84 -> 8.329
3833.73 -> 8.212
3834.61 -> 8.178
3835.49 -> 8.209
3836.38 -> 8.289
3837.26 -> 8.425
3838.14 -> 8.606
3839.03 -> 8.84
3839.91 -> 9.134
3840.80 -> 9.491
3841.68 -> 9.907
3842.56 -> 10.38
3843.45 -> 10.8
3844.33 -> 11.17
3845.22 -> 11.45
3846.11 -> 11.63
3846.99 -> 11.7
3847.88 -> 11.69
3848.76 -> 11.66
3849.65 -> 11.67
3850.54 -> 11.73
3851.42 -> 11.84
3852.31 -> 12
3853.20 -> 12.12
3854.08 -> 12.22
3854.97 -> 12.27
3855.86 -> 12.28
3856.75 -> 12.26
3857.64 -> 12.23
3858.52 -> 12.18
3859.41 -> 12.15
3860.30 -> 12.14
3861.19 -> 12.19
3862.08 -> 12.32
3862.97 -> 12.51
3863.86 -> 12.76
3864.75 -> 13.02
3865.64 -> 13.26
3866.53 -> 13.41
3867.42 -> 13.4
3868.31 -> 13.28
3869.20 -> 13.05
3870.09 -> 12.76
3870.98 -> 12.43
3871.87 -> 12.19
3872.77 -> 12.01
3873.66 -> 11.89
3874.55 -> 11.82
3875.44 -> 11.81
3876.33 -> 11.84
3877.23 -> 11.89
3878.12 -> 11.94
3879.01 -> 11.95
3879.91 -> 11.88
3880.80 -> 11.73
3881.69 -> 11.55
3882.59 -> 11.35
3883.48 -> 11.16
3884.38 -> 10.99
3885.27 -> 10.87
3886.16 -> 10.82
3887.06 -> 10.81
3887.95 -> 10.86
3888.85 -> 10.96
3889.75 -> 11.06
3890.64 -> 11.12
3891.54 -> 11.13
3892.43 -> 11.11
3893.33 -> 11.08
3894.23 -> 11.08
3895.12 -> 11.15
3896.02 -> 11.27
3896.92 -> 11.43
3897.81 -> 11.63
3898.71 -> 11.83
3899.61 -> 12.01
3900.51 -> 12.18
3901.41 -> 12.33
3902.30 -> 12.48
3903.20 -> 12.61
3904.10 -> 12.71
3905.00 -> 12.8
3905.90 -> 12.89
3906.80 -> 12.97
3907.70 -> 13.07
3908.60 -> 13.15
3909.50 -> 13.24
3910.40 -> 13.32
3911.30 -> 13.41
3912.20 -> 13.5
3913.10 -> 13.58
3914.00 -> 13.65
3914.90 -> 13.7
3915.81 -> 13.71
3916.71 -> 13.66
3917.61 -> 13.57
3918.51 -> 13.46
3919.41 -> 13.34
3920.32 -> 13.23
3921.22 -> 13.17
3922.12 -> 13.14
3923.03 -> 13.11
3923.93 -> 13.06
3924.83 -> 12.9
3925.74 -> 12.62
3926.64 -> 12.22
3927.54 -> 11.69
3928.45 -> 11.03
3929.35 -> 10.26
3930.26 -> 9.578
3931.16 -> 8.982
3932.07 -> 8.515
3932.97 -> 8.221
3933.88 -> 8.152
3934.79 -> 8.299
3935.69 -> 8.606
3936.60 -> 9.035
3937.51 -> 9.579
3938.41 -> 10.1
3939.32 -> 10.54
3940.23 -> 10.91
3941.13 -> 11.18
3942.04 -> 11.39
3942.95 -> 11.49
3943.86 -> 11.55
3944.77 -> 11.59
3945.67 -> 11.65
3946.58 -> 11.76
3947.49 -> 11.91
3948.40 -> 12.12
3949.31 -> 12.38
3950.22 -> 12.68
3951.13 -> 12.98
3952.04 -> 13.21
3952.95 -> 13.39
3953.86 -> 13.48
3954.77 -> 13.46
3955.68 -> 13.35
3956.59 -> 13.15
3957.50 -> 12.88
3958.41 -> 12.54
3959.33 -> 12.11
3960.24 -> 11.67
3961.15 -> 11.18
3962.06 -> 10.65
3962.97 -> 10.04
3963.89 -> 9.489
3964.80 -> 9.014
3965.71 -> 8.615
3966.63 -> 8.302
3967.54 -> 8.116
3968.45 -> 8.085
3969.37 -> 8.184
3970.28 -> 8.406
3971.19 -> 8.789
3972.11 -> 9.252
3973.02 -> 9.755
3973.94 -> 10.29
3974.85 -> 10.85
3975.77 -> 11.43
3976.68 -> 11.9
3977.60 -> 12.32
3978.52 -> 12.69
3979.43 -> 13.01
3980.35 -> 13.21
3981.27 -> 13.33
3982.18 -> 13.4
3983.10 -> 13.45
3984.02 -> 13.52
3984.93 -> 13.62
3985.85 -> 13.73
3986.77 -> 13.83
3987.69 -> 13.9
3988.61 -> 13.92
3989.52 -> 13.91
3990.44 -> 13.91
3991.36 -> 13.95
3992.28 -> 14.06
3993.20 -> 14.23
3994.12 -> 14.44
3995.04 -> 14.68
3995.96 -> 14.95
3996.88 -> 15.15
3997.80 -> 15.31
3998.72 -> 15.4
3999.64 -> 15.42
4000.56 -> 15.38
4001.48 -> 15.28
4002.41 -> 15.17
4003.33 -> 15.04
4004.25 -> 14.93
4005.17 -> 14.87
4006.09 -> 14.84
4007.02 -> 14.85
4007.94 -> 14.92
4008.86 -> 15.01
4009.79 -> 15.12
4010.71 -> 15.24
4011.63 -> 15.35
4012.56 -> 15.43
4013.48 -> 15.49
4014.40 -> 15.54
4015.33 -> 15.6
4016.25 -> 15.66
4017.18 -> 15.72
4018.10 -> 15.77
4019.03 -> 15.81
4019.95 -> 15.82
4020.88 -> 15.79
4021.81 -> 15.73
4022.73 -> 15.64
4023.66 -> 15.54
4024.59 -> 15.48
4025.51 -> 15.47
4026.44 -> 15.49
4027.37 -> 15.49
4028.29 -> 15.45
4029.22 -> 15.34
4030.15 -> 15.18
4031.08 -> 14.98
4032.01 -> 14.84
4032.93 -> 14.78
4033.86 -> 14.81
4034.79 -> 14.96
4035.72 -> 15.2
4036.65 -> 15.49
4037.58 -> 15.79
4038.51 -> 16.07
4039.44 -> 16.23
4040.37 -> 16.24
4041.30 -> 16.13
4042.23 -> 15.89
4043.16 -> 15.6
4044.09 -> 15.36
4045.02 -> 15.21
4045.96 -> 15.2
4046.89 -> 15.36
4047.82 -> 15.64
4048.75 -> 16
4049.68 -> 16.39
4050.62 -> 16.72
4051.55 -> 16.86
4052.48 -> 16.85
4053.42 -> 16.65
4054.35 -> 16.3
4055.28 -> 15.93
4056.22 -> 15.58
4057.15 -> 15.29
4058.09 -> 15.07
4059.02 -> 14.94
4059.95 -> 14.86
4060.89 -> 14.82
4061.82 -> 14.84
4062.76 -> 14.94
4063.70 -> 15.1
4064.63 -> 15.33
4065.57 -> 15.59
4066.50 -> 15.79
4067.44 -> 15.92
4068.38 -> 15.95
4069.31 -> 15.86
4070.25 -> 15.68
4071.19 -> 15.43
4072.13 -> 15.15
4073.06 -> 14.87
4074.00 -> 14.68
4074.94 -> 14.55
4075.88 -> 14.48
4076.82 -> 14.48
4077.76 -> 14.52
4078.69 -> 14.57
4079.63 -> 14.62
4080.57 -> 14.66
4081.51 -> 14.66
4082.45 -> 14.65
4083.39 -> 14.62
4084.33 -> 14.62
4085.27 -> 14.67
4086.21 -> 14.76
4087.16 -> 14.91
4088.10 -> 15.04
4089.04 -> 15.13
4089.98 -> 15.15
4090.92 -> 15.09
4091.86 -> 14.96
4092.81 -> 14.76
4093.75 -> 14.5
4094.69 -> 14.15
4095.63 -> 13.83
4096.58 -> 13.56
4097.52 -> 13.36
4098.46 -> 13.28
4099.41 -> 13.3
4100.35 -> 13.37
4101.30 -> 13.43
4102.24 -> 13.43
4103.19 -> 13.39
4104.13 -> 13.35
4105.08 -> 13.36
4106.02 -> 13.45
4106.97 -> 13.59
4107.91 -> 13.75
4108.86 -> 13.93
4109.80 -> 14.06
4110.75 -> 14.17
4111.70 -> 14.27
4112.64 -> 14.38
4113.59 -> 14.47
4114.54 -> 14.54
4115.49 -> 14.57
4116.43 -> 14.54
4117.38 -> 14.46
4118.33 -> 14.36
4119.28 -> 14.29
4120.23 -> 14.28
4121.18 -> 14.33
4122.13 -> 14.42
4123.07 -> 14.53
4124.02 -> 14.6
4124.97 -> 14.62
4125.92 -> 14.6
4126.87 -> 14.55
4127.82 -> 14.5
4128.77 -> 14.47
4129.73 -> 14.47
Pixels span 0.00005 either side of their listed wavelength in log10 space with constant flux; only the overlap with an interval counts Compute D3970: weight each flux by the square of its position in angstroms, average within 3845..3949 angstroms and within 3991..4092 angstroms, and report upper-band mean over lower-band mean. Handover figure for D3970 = 1.39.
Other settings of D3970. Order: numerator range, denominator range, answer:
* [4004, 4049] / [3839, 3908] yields 1.41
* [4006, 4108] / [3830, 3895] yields 1.48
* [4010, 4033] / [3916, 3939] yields 1.45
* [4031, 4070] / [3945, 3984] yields 1.43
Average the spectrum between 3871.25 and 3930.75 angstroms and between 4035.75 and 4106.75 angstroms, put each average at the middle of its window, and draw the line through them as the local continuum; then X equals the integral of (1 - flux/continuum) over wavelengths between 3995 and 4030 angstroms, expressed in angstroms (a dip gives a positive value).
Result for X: -3.3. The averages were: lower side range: 12.1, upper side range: 15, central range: 15.4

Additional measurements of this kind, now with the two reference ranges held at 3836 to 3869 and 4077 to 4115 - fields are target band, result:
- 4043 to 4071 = -3.80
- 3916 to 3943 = 2.60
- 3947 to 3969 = 2.18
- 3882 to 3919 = -0.34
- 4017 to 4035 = -2.63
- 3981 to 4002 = -1.99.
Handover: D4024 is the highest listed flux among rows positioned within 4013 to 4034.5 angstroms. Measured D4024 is 15.82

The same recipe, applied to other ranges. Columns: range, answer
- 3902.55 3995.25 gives 14.68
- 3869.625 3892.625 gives 12.76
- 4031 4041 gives 16.24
